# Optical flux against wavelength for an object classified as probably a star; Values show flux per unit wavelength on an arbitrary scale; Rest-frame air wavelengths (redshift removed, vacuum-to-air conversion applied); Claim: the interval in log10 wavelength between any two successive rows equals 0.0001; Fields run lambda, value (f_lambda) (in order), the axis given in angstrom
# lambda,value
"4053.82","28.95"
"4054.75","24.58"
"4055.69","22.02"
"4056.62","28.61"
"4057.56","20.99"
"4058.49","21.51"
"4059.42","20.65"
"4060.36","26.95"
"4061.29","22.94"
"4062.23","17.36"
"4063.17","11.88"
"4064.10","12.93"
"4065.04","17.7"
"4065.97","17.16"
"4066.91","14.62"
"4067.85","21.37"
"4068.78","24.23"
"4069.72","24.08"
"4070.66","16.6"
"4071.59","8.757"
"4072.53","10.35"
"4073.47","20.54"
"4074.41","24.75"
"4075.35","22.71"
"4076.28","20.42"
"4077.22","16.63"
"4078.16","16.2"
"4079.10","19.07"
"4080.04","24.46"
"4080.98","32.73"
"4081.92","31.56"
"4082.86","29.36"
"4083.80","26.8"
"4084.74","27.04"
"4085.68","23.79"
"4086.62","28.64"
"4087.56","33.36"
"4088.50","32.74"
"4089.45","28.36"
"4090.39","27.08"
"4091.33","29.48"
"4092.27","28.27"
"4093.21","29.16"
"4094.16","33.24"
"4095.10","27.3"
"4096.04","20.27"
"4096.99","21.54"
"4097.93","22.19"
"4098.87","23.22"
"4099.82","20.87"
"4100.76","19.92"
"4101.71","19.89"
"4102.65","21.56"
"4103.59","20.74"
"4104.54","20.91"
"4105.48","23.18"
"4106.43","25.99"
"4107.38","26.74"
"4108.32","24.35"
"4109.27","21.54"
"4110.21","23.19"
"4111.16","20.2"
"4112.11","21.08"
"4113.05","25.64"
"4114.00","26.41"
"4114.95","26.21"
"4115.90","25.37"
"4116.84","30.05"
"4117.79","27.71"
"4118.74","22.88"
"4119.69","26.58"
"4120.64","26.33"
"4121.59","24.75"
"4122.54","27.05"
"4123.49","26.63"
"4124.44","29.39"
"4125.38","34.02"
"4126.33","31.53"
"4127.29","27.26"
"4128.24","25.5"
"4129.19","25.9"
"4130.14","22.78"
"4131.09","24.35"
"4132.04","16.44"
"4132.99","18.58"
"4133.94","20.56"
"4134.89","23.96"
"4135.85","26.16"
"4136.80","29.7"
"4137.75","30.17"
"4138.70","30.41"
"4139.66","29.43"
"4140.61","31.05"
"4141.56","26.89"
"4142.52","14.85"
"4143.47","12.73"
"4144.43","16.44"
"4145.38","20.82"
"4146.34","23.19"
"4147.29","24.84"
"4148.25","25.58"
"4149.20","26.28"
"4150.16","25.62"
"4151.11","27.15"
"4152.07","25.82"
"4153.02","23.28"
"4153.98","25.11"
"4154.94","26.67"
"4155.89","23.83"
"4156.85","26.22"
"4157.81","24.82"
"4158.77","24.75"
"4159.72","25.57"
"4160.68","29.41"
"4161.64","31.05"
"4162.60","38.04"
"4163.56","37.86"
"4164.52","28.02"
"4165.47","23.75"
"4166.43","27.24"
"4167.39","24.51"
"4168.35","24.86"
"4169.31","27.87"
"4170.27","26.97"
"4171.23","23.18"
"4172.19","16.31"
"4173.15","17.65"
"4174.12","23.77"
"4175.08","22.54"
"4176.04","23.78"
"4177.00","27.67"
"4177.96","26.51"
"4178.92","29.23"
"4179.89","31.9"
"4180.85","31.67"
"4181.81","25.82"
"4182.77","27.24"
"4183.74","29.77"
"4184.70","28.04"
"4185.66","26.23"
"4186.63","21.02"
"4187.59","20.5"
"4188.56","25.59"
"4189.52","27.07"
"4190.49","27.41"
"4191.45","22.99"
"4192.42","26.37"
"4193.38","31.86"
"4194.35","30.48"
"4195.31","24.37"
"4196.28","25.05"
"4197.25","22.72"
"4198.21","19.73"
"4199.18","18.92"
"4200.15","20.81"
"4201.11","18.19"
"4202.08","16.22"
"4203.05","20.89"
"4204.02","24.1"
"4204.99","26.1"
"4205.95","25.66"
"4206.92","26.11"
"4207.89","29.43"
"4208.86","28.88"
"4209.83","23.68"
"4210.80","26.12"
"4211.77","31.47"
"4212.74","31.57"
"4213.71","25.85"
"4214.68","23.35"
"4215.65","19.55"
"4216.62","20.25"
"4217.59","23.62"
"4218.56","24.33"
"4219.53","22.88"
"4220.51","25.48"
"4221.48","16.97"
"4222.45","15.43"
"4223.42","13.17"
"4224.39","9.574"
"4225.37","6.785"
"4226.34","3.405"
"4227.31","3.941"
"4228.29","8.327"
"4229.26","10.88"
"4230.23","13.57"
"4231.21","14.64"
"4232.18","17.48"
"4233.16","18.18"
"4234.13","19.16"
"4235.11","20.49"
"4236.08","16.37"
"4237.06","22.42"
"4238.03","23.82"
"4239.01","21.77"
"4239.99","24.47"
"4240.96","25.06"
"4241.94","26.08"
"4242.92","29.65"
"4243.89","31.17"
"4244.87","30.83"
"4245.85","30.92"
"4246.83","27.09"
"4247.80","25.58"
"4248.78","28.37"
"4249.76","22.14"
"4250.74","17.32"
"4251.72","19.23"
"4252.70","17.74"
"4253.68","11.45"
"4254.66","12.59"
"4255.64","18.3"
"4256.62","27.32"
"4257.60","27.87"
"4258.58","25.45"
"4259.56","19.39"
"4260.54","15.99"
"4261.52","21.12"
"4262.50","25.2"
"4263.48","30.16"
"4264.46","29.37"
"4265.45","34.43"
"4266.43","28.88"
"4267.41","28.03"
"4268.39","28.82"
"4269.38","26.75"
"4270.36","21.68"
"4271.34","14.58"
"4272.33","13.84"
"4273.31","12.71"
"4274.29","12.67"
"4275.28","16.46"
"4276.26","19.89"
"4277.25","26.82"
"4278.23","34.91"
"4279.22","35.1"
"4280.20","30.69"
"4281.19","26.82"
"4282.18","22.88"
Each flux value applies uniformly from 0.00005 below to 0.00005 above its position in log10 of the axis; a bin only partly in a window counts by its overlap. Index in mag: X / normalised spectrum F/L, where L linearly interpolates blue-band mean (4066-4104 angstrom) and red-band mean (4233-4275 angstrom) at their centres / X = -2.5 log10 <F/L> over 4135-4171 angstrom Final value -0.12 mag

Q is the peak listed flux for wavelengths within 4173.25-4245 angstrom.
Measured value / 31.9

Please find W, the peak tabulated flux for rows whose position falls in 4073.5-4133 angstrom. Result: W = 34.02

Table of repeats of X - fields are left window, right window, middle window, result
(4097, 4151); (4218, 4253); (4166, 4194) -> -0.17 mag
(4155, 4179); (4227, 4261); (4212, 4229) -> 0.28 mag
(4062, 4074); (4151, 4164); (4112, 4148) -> -0.04 mag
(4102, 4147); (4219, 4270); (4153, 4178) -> -0.12 mag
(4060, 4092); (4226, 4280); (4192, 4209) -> -0.10 mag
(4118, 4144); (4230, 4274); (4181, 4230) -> 0.08 mag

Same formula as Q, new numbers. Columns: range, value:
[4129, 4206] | 38.04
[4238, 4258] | 31.17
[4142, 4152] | 27.15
